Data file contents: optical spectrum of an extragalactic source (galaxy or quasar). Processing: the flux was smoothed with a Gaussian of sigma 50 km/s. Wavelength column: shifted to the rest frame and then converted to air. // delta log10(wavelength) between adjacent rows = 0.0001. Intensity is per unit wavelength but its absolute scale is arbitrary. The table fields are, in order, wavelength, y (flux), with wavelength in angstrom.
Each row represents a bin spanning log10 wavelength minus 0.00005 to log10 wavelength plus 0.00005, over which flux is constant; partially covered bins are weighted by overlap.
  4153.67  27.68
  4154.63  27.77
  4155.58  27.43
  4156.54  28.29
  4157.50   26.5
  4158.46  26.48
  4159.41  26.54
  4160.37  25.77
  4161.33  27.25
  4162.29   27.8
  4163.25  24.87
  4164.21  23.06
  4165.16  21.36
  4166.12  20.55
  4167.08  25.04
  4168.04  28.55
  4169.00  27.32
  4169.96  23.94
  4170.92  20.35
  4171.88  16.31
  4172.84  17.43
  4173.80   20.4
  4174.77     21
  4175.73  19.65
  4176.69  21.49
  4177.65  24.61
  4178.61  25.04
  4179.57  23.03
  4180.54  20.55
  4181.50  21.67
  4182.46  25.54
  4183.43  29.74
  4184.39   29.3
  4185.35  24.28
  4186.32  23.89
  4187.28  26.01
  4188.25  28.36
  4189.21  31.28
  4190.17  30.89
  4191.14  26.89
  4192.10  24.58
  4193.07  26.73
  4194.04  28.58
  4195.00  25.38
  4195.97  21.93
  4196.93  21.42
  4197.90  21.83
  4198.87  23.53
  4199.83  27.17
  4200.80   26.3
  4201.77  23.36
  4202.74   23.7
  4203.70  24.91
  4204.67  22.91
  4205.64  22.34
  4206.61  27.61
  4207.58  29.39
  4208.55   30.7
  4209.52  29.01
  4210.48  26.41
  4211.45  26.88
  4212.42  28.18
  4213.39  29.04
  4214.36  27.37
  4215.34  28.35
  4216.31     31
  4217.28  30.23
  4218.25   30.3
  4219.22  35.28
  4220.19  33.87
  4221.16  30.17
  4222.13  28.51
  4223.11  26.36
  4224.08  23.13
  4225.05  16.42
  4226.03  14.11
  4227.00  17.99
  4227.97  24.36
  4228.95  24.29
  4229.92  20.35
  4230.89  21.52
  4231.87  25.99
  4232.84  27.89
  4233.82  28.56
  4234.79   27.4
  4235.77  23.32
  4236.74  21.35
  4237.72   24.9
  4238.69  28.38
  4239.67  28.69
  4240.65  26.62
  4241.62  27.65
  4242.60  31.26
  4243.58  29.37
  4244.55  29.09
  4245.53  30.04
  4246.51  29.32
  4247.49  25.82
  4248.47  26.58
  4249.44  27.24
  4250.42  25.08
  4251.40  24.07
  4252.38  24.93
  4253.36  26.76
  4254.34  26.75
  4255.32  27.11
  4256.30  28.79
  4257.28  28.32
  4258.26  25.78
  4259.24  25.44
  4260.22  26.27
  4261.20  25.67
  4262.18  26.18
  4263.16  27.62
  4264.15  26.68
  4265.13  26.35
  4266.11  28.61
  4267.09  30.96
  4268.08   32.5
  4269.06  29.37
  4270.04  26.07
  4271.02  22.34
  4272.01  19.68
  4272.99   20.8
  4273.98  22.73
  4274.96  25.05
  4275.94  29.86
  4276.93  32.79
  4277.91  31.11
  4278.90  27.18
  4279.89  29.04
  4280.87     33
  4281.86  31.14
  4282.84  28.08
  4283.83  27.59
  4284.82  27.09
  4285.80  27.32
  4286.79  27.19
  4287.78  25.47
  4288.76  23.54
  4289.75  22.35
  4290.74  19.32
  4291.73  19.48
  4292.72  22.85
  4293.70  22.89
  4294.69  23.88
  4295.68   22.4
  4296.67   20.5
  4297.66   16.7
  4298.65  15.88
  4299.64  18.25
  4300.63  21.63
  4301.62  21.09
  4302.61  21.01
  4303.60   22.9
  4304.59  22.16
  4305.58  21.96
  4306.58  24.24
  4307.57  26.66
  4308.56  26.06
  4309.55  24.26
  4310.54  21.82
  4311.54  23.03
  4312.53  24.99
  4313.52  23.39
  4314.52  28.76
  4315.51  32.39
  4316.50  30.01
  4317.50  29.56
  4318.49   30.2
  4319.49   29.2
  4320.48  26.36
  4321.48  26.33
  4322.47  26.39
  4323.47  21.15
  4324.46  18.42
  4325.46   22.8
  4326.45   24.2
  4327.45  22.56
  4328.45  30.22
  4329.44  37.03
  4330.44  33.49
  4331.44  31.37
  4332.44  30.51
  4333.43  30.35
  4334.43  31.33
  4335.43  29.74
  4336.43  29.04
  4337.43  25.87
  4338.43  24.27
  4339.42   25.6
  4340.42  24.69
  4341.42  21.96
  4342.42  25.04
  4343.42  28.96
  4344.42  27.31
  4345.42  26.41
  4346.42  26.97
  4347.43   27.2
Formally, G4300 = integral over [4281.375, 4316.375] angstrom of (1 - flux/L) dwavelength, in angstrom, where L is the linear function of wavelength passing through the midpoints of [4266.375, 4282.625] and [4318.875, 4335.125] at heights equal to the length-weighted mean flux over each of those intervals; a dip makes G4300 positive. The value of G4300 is 5.0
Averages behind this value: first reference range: 27.7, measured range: 23.7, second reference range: 27.6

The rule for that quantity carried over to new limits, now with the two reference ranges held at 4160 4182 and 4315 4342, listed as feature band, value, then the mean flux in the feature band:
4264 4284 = -1.3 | 27.7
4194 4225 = -3.6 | 26.9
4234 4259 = -1.8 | 27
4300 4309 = 1.3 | 23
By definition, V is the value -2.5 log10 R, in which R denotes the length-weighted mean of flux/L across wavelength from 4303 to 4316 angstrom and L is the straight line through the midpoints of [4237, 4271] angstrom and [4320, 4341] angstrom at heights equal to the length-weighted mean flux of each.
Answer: 0.10 mag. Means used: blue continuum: 27.4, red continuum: 27.2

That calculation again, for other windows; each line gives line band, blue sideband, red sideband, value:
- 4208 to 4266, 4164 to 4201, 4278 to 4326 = -0.10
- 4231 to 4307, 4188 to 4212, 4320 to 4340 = 0.04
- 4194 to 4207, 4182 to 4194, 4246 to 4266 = 0.13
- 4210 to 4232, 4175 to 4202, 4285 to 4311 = -0.08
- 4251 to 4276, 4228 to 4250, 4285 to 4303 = -0.08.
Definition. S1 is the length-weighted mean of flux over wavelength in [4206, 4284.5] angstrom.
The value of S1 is 27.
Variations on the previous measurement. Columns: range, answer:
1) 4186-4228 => 26.3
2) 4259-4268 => 27.4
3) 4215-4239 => 25.7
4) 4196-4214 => 25.7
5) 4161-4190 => 24.1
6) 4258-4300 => 25.4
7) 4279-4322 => 24.7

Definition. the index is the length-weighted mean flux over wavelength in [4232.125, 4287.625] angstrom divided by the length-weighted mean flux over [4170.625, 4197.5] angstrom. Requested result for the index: 1.13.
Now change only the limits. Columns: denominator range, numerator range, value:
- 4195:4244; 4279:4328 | 0.94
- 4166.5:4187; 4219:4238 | 1.06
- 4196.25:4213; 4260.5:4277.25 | 1.04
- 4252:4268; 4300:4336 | 0.97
